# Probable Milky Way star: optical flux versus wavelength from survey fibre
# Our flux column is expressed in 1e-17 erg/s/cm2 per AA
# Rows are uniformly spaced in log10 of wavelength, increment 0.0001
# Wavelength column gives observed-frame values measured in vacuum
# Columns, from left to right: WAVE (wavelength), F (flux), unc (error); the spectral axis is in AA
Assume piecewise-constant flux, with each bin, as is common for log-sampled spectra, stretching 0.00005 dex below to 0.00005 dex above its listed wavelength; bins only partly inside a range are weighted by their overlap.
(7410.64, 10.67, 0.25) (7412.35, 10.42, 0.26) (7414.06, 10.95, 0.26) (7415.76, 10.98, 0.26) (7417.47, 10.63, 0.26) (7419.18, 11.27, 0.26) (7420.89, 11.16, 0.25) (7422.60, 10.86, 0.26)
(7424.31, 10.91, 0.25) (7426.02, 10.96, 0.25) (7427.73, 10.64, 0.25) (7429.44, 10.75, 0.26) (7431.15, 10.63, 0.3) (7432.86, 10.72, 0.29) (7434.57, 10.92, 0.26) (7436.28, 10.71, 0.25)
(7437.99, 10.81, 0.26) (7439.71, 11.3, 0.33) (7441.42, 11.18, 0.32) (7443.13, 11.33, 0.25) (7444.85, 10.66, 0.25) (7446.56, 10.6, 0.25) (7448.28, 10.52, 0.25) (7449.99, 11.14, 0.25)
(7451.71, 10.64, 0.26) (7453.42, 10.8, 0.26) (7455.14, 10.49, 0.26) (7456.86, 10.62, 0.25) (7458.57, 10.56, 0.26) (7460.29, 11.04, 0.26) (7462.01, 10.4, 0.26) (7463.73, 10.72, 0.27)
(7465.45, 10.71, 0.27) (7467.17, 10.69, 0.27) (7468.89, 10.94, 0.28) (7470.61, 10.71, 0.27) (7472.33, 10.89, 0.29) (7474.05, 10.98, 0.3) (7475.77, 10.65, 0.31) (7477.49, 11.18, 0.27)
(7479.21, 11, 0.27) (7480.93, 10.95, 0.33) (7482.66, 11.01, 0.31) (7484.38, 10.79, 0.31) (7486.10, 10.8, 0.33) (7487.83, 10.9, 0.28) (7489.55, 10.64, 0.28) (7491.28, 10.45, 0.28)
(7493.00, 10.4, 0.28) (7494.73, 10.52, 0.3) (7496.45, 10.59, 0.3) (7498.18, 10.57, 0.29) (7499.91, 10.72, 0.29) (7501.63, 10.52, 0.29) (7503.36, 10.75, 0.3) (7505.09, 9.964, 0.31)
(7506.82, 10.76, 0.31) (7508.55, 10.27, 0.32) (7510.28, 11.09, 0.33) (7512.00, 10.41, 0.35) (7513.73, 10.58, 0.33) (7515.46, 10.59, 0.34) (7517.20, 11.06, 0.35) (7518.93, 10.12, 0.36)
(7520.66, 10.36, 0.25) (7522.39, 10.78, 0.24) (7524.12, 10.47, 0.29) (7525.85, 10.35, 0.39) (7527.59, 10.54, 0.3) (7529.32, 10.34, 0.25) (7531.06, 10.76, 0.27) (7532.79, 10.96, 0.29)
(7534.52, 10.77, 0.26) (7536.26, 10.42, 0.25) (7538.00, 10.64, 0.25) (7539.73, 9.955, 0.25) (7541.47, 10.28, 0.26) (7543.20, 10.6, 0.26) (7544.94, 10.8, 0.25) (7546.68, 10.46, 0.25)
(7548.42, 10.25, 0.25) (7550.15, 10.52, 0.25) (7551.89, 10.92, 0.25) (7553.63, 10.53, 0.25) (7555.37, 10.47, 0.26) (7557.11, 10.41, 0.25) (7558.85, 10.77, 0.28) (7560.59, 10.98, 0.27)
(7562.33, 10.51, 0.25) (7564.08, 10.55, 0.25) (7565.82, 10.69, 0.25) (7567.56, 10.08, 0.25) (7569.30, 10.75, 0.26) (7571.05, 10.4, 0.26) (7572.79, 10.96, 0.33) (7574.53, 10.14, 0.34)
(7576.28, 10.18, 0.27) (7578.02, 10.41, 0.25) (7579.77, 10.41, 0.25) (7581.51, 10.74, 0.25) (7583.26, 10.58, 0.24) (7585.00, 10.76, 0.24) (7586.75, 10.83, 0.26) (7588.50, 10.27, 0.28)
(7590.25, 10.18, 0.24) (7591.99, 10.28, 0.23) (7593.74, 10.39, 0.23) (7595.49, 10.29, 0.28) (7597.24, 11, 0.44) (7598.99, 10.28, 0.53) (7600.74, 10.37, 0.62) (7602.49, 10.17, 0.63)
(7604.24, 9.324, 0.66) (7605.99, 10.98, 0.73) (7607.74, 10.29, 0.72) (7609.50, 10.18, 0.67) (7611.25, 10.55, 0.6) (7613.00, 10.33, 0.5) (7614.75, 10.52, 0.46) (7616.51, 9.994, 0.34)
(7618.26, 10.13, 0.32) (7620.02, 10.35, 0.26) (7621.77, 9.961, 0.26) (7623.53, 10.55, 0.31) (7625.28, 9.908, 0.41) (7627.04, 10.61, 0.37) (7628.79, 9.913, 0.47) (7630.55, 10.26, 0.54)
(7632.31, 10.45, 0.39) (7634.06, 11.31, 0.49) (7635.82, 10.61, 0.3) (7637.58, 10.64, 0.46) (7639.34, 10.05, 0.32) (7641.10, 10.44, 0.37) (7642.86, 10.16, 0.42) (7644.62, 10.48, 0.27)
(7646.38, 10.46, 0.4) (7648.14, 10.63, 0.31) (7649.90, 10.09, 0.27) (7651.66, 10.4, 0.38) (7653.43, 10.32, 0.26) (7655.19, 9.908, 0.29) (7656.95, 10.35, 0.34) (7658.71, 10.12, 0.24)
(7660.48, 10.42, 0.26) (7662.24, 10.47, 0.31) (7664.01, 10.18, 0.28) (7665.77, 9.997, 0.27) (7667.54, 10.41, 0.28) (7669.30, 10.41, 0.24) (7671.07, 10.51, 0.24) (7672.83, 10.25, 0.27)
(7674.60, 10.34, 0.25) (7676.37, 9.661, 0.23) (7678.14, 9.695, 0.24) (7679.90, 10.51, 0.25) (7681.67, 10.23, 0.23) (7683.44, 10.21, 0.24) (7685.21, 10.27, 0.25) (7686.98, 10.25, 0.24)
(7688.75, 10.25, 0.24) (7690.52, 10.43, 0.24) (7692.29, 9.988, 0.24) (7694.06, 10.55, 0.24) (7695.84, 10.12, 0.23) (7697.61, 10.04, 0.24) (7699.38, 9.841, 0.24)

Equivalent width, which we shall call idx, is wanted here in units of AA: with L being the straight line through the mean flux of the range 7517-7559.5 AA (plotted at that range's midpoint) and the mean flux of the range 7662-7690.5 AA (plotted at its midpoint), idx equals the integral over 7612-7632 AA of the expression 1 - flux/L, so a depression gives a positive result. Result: 0.2 AA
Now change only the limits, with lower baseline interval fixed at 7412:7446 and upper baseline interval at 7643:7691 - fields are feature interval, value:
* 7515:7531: 0.19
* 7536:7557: 0.19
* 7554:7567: -0.08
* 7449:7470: 0.17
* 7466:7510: 0.12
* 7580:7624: 0.28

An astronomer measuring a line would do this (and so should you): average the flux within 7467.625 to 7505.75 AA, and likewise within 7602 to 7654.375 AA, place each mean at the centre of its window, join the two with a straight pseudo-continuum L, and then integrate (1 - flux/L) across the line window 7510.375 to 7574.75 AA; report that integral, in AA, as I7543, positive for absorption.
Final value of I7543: 0.1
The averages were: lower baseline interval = 10.7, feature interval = 10.6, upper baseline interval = 10.3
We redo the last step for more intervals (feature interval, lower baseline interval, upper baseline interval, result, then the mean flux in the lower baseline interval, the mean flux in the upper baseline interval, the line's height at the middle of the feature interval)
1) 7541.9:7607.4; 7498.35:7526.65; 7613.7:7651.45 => -0.2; 10.6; 10.4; 10.5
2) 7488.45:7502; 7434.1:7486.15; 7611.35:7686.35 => 0.2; 10.8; 10.3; 10.7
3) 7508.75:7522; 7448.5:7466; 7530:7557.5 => 0.0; 10.7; 10.5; 10.6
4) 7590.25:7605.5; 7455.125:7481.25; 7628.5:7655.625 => 0.3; 10.8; 10.4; 10.5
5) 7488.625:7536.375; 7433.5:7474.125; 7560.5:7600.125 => 0.4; 10.8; 10.5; 10.7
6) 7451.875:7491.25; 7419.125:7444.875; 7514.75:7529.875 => -0.2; 10.9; 10.5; 10.7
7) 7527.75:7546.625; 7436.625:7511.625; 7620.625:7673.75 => 0.1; 10.7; 10.3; 10.6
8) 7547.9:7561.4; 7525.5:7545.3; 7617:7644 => -0.2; 10.5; 10.4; 10.5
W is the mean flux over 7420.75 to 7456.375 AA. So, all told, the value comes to 10.8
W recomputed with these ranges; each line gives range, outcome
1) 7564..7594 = 10.5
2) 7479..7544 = 10.6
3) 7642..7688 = 10.3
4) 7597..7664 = 10.3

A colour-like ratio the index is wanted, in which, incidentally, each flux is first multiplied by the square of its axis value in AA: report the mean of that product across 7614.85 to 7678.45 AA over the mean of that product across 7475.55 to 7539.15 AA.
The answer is 1.00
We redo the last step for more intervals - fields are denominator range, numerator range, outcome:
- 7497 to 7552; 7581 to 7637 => 1.01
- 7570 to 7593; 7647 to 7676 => 1.00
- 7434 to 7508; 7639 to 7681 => 1.00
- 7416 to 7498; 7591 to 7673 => 1.00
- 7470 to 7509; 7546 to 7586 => 1.01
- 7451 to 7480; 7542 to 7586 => 1.01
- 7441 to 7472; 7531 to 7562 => 1.01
